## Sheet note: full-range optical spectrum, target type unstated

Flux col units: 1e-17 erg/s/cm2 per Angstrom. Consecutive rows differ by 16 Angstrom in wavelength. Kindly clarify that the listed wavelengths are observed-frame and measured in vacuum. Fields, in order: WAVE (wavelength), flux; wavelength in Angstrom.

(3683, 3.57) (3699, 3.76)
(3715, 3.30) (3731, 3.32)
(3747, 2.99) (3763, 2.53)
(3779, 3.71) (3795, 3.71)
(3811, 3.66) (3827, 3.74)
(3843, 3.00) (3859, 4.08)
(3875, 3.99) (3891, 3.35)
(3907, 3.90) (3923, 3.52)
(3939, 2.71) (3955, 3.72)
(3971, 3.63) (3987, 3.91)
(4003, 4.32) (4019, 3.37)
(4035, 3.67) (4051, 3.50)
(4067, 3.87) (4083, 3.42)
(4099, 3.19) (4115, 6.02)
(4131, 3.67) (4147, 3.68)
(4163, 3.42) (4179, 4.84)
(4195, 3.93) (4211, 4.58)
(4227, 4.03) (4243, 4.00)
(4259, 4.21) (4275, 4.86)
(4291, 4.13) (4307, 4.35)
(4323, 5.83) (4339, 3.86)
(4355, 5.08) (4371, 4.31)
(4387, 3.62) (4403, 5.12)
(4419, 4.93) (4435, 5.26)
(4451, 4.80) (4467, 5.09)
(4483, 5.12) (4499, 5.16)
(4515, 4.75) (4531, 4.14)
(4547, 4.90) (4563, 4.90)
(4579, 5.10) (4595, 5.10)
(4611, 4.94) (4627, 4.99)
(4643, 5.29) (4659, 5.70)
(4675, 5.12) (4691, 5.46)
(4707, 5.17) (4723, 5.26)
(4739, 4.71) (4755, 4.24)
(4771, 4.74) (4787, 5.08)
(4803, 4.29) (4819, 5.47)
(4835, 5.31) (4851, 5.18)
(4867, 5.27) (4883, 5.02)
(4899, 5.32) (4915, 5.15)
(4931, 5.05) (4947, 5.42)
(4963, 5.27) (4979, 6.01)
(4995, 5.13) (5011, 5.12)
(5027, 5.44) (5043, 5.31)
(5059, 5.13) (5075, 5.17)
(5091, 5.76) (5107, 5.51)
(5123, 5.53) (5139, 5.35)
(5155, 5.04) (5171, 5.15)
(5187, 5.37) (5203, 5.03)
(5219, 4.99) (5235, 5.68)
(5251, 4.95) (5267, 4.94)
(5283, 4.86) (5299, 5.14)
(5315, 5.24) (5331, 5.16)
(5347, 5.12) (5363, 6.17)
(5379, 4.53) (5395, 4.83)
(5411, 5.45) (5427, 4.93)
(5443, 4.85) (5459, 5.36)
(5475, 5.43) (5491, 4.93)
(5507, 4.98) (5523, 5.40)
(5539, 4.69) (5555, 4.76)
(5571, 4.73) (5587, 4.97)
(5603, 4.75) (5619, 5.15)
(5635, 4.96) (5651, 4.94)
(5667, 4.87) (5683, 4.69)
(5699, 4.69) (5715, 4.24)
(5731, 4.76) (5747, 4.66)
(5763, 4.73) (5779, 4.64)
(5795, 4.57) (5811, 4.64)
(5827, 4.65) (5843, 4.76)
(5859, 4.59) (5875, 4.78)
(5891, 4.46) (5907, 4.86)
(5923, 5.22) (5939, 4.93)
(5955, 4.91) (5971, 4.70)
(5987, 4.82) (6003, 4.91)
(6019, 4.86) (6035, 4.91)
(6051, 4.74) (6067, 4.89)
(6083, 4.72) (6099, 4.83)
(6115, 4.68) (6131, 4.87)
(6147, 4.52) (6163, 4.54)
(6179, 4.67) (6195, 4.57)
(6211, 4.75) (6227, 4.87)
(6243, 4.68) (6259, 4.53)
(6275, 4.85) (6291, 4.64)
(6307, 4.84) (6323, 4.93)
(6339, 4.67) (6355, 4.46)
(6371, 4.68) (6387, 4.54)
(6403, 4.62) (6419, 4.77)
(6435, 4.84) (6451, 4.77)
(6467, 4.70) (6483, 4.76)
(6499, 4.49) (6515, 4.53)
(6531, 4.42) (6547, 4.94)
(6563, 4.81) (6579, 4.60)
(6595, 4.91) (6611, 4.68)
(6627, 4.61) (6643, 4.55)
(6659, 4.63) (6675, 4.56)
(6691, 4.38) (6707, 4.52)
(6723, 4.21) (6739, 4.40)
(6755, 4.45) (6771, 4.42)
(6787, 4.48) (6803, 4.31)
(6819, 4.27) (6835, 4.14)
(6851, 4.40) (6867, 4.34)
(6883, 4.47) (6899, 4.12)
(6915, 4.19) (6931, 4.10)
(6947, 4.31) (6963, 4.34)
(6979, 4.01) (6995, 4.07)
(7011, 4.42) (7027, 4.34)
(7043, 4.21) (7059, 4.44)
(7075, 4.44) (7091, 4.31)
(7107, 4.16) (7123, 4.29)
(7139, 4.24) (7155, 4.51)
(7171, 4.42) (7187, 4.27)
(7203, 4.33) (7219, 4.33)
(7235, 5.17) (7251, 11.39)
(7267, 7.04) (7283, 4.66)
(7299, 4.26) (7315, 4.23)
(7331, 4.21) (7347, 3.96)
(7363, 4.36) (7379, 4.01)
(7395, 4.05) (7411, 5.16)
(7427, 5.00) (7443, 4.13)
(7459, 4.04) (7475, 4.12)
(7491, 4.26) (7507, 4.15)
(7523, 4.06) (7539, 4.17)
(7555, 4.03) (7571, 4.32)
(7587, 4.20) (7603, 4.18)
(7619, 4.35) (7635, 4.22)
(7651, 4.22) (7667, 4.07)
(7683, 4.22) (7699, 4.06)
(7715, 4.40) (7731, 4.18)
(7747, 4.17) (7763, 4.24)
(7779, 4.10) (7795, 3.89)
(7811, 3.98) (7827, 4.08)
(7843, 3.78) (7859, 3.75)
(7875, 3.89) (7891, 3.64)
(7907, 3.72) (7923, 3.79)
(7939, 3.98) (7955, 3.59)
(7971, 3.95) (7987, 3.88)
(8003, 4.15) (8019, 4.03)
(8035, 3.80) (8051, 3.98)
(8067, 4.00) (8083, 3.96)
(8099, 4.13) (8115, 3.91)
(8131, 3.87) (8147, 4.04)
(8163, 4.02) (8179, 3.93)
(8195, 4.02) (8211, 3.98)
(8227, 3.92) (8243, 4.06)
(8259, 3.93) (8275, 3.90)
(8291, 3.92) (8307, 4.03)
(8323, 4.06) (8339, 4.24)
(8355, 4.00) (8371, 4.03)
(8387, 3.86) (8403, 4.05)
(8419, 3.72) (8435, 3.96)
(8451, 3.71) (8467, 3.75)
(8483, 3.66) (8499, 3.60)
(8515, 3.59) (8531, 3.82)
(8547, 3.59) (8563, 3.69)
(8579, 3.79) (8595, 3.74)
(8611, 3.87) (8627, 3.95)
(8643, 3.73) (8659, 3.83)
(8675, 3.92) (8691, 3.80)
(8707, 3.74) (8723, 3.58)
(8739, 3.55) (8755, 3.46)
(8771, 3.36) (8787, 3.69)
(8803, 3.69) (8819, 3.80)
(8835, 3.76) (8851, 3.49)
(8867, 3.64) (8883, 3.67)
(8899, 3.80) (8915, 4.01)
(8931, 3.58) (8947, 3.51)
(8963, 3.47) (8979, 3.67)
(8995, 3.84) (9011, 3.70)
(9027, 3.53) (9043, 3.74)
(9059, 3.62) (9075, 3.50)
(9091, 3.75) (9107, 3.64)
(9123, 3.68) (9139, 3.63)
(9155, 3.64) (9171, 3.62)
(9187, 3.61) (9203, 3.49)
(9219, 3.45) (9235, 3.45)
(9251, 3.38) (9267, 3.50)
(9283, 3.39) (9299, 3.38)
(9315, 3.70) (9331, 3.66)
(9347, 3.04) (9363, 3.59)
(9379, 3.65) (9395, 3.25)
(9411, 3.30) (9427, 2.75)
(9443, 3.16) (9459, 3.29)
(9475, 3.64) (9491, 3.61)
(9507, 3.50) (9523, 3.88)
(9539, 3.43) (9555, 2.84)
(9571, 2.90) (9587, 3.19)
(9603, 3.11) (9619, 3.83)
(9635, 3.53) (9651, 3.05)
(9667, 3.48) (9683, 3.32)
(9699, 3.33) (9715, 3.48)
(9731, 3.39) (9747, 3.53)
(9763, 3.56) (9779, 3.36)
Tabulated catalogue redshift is 0.104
